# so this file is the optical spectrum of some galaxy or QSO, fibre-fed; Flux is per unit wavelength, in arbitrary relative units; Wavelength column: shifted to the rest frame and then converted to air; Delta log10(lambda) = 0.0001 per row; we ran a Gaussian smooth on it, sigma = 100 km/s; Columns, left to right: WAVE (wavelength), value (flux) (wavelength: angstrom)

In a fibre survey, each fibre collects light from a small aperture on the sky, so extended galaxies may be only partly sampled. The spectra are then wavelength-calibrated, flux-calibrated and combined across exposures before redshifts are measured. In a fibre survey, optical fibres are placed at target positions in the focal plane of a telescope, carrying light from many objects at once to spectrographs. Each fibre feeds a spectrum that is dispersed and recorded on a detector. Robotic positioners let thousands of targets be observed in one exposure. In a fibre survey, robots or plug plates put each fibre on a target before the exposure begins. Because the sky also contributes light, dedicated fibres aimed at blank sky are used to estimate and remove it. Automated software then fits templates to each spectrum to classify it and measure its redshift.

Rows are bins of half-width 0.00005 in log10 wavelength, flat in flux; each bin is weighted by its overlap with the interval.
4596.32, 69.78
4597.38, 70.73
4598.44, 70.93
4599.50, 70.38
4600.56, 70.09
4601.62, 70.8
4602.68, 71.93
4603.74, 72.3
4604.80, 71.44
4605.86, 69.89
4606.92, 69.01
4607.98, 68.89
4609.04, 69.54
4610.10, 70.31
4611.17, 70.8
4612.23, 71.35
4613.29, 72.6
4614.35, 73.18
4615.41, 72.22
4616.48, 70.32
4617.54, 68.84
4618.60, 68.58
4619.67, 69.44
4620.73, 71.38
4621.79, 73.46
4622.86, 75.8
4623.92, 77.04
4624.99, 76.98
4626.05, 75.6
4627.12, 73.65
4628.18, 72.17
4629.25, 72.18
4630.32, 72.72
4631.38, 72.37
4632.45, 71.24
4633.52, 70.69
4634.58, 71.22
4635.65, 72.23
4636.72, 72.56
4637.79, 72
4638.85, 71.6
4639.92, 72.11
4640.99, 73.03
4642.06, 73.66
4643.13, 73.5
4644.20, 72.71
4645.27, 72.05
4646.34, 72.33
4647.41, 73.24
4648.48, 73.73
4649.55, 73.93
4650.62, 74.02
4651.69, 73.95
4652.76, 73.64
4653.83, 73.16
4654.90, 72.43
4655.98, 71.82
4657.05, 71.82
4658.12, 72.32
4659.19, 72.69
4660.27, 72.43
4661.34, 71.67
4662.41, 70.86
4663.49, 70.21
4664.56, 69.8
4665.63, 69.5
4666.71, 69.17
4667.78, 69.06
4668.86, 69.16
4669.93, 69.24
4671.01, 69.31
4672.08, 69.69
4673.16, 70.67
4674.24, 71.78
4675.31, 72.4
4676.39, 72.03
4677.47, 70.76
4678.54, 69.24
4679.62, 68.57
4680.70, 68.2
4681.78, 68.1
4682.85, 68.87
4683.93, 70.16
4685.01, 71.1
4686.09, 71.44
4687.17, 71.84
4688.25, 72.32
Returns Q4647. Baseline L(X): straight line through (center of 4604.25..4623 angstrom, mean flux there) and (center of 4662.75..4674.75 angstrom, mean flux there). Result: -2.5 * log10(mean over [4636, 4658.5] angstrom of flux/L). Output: -0.040 mag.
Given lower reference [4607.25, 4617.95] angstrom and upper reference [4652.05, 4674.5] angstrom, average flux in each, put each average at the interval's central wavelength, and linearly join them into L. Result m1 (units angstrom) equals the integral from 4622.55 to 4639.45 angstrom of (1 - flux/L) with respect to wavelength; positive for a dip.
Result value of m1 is -0.5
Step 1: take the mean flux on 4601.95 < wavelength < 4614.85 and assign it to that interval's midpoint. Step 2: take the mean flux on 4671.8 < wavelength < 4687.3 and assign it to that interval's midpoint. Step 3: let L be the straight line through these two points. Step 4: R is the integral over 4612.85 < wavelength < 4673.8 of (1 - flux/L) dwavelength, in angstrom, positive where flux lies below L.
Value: -1.2 angstrom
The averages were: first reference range 70.9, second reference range 70.3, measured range 72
